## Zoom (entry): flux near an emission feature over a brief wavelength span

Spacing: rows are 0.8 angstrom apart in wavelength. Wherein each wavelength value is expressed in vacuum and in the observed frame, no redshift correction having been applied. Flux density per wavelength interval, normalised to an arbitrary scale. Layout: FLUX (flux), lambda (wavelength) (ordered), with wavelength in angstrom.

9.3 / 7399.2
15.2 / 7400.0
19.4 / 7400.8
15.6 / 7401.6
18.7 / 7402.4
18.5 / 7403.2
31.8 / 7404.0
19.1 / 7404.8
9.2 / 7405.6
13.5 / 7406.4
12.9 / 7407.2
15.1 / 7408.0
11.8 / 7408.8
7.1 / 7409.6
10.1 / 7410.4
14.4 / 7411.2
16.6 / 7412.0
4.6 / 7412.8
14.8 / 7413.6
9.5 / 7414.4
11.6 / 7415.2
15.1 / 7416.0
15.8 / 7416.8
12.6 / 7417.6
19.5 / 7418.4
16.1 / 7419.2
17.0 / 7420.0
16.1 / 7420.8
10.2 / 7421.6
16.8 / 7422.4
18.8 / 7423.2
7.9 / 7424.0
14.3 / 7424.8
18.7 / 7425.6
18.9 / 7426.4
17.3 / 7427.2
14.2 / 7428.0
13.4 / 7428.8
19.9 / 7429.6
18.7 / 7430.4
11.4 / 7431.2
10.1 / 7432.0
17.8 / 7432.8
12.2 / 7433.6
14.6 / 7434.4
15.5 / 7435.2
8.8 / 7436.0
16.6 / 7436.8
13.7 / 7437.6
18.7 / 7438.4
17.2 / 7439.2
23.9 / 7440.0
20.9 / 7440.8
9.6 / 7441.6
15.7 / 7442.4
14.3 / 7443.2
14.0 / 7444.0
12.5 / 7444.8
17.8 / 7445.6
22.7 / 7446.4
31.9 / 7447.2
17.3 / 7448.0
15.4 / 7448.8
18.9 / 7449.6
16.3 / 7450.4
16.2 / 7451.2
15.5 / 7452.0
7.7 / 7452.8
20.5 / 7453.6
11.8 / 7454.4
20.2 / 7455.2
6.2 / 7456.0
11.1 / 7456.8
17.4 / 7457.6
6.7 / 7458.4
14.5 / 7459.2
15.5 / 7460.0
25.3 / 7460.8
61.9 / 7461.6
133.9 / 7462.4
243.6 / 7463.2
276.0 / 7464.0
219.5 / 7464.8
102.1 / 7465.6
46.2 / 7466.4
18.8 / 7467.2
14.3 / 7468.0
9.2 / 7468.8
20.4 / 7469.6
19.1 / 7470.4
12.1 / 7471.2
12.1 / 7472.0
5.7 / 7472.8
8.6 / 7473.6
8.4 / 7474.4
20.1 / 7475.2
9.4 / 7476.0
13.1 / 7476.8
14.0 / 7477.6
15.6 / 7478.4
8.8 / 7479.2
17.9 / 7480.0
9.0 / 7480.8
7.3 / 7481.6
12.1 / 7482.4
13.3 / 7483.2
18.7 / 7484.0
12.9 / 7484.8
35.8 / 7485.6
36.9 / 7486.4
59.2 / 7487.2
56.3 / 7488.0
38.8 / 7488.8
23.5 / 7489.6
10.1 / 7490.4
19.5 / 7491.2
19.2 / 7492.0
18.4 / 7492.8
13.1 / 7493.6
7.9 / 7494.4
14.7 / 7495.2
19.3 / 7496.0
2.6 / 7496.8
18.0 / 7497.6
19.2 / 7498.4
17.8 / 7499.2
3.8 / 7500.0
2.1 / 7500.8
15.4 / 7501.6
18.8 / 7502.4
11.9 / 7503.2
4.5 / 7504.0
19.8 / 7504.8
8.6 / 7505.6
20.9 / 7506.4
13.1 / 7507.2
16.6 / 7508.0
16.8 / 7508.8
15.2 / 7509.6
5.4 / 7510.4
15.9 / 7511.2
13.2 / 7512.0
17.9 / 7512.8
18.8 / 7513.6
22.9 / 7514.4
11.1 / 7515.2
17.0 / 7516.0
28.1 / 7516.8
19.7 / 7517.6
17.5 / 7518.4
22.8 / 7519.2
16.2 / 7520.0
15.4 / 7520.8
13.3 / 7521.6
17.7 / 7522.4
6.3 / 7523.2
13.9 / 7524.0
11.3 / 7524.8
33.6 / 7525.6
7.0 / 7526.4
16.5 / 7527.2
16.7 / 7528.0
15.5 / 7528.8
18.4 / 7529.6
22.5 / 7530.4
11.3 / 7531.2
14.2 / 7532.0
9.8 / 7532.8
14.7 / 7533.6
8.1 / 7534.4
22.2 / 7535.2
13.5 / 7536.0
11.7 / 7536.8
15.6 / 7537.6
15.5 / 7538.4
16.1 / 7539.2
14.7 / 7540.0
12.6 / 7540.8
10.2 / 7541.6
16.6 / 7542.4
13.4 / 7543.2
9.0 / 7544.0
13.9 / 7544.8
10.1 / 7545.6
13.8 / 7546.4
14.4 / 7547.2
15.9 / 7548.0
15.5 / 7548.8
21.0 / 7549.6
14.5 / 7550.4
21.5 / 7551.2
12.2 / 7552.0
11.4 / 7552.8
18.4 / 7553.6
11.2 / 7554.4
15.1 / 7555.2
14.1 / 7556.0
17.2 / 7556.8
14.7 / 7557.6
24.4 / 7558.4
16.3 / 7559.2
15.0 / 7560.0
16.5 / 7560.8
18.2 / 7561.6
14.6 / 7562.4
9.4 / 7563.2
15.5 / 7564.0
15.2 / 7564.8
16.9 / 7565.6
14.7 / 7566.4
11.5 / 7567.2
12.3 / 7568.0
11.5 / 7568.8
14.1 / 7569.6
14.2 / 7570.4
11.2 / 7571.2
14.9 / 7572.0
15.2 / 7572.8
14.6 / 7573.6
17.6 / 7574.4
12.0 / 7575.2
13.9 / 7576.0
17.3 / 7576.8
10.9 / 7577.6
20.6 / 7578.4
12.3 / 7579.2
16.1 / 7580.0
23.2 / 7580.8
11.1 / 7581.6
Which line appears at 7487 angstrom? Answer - [N II]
